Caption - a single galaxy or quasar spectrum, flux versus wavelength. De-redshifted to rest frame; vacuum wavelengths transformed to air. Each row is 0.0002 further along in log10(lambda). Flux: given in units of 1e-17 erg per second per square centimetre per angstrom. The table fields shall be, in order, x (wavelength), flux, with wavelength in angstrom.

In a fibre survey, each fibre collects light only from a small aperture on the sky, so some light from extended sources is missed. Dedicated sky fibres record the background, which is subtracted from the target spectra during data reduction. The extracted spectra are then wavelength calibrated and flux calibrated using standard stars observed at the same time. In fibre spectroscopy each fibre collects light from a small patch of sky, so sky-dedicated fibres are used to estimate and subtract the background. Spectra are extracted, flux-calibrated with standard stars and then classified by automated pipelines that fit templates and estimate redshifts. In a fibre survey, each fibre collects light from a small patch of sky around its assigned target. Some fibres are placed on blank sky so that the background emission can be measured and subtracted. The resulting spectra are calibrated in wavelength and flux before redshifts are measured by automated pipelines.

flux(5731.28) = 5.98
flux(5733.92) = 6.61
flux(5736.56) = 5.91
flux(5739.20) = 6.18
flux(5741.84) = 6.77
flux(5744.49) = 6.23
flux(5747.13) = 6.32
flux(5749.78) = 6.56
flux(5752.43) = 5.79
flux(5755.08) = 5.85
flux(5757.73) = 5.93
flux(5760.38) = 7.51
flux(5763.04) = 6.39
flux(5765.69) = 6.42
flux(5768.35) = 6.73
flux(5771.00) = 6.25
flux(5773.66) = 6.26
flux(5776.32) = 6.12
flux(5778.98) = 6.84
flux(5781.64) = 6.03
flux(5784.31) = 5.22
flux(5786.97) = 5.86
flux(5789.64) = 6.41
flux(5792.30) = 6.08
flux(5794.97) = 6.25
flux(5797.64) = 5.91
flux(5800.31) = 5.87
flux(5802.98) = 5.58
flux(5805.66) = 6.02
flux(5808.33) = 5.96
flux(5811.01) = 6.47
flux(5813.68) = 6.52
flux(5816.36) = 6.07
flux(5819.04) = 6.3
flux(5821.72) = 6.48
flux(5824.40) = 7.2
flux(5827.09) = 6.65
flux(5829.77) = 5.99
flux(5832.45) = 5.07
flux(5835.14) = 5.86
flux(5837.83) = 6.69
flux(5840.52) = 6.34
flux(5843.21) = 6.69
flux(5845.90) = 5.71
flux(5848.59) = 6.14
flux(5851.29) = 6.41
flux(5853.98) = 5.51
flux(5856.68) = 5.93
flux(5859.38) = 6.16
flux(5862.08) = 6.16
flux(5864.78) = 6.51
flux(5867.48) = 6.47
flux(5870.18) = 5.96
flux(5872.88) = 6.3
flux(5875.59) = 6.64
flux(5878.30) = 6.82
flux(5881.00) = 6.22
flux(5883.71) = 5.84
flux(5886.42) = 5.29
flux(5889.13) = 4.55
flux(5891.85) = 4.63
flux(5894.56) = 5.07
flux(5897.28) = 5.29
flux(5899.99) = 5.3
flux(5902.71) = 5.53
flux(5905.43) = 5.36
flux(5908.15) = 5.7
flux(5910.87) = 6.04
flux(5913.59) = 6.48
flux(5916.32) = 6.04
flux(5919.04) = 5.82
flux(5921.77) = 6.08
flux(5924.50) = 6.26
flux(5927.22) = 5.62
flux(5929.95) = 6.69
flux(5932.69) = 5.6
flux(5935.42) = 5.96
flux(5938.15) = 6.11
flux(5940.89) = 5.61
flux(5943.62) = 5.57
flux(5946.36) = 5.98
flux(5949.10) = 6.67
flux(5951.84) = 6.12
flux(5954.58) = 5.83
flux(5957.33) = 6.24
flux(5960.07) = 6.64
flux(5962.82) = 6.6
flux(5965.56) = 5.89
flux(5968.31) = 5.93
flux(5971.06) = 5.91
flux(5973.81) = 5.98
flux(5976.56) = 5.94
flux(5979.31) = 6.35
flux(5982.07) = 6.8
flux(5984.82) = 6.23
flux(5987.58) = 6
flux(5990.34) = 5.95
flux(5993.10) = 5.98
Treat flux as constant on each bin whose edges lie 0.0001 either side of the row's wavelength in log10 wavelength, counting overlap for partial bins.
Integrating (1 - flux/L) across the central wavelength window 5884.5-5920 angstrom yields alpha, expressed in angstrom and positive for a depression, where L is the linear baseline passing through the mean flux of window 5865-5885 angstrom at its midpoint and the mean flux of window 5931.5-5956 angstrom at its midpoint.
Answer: 4.0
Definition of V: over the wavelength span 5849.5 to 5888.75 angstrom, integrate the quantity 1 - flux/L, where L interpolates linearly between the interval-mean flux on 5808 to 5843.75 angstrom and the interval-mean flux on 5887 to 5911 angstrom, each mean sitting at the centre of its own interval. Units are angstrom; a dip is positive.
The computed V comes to -3.1 angstrom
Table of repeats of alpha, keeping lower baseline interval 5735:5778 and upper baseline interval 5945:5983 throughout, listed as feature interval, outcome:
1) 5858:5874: 0.01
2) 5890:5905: 2.61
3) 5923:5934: 0.31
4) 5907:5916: 0.22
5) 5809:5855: 0.31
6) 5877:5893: 1.75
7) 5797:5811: 0.84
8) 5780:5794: 0.81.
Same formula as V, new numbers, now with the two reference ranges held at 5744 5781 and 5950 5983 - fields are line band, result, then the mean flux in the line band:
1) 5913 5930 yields 0.4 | 6.08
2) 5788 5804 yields 0.8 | 6.02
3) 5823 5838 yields 0.2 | 6.21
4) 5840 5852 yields 0.1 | 6.24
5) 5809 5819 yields 0.0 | 6.32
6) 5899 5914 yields 1.3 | 5.7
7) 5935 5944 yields 0.6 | 5.83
